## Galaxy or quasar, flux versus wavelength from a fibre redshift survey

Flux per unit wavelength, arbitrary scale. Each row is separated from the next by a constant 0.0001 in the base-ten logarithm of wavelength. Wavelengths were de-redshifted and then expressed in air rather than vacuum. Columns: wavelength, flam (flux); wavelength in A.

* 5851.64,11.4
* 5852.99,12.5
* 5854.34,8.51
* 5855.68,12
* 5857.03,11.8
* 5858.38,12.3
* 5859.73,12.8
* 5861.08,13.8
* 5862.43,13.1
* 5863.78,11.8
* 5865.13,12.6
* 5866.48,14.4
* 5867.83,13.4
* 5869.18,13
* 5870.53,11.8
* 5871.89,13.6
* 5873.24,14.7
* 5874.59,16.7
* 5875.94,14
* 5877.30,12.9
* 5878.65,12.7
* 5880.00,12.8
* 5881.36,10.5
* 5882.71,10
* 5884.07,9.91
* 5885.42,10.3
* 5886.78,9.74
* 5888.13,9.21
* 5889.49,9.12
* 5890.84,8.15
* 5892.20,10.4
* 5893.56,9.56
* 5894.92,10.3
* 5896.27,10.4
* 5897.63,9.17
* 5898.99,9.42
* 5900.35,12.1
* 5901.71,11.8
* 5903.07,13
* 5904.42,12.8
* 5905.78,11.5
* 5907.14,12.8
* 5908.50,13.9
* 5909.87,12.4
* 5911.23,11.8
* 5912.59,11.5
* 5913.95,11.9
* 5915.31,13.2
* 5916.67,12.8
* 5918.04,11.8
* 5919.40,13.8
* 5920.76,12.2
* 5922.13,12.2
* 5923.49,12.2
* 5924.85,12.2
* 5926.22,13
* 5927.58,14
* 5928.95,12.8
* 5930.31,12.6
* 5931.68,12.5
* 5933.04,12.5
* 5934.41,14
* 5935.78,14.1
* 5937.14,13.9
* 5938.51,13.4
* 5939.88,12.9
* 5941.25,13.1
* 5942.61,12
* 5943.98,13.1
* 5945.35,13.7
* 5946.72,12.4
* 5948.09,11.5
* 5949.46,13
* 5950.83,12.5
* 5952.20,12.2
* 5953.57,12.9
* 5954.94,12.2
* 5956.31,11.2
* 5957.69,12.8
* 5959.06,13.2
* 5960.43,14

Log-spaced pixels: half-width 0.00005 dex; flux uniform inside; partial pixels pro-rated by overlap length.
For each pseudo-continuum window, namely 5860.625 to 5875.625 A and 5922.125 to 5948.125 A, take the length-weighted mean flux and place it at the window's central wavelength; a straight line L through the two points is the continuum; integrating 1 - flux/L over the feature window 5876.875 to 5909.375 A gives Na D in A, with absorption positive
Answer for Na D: 5.8 A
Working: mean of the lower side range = 13.5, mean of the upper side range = 13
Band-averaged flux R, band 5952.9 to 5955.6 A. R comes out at 12.6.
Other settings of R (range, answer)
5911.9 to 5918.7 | 12.2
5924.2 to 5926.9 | 12.6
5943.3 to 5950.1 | 12.7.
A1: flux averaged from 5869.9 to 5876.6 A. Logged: 14.2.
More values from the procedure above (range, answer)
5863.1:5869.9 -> 13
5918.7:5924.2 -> 12.6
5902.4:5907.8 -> 12.5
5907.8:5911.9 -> 12.7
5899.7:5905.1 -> 12.4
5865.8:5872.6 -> 13.2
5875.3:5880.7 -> 13.1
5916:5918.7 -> 12.3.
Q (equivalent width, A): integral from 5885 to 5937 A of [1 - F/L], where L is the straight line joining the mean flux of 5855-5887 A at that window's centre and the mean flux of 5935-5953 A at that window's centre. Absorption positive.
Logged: 3.9 A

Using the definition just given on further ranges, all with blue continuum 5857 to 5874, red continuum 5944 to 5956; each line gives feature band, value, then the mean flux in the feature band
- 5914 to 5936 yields -0.2 A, 12.8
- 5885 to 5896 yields 2.8 A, 9.61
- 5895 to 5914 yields 1.7 A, 11.7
